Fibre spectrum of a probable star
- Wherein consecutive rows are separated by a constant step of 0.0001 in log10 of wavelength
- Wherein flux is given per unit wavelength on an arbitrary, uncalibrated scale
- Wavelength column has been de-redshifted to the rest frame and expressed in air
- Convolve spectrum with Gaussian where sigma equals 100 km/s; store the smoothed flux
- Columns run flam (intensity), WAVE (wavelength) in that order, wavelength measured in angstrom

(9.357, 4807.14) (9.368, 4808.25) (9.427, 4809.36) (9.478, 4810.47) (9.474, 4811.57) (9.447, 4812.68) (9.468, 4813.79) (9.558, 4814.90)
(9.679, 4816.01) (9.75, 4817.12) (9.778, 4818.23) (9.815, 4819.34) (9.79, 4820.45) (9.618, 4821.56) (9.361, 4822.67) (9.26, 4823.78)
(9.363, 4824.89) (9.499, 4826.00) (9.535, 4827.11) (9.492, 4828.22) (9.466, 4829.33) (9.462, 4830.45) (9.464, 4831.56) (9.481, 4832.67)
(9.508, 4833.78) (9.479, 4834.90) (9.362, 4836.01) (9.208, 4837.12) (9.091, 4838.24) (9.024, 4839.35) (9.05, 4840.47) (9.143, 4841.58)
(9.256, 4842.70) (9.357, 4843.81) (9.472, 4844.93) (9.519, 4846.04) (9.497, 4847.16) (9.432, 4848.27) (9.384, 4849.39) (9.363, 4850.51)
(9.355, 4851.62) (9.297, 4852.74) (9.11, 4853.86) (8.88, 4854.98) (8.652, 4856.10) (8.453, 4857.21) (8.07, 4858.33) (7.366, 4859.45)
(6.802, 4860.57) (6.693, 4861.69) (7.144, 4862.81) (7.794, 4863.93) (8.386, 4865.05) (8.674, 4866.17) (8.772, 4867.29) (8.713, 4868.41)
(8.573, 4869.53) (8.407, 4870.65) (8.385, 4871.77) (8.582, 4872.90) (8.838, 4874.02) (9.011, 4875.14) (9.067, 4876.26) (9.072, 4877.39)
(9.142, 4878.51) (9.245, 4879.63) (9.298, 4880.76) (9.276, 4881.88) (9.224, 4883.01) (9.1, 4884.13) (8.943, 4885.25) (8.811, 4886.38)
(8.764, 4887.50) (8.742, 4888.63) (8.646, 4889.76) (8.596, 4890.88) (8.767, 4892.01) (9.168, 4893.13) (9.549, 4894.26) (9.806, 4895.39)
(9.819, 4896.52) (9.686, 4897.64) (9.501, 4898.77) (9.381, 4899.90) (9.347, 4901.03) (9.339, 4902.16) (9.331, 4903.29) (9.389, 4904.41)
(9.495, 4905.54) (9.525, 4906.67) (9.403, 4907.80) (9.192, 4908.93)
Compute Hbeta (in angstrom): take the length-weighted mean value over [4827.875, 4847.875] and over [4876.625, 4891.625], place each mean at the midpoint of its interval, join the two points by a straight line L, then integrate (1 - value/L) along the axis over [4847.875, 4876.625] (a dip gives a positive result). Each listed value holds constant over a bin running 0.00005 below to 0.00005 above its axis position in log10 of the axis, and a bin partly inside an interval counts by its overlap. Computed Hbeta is 2.1 angstrom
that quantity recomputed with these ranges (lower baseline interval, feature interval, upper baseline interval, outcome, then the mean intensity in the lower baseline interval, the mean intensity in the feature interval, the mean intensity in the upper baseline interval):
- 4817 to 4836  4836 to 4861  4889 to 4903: 1.3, 9.53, 8.96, 9.29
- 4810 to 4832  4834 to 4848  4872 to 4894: 0.1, 9.54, 9.3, 8.96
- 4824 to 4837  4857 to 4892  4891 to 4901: 3.3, 9.46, 8.54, 9.41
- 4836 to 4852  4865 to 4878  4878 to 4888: 0.6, 9.3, 8.72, 9.1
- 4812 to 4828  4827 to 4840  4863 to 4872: -0.2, 9.56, 9.37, 8.42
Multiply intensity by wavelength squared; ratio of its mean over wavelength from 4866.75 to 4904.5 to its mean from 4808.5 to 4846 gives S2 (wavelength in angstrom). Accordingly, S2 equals 0.98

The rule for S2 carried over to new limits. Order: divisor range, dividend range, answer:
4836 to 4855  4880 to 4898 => 1.00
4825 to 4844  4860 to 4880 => 0.91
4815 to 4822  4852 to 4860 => 0.89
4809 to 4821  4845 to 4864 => 0.91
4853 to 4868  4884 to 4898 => 1.14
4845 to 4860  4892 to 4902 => 1.08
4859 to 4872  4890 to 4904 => 1.19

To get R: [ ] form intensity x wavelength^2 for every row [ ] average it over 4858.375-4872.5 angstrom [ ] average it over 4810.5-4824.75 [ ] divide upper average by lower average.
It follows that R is 0.85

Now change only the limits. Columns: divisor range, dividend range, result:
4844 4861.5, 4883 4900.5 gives 1.06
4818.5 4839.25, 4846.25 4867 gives 0.91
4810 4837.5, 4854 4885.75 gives 0.91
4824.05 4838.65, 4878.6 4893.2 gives 0.97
